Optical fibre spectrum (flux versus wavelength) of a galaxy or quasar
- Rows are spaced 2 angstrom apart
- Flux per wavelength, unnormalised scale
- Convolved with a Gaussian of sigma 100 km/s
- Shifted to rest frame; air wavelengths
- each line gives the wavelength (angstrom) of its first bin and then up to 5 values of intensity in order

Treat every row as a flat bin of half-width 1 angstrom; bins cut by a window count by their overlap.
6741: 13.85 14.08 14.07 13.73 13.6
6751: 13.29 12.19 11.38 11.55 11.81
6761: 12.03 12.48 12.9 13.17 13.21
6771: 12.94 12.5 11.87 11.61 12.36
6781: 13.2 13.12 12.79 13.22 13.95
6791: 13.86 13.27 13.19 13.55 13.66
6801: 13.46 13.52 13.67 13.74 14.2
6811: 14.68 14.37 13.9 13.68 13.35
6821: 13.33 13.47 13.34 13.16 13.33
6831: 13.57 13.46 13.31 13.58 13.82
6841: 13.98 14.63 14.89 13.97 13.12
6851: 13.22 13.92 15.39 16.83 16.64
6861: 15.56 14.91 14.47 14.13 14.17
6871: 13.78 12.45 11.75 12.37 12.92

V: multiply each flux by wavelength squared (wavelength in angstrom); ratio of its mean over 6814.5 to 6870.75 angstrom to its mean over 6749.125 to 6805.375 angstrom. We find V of 1.12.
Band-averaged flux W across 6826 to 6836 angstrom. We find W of 13.4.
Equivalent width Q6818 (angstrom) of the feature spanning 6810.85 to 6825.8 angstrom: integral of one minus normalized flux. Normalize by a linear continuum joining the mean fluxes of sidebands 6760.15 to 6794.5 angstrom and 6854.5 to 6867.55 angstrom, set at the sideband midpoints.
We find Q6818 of 0.4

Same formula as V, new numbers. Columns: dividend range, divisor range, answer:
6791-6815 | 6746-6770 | 1.11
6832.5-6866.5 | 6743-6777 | 1.17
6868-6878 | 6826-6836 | 0.98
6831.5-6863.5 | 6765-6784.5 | 1.16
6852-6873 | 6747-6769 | 1.22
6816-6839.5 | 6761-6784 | 1.08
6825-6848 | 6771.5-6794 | 1.09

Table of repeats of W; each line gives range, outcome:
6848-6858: 14.5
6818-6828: 13.3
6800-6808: 13.6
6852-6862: 15.7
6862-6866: 14.7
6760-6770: 12.8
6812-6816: 14.1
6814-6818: 13.8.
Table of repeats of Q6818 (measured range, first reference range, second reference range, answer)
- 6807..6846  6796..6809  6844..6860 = 1.06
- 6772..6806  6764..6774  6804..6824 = 0.61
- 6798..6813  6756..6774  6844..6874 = -0.58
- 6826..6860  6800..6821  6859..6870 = 0.64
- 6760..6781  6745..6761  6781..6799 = 0.67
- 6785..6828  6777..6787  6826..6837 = -1.81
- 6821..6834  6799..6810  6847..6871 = 0.68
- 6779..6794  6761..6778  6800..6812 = -0.12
